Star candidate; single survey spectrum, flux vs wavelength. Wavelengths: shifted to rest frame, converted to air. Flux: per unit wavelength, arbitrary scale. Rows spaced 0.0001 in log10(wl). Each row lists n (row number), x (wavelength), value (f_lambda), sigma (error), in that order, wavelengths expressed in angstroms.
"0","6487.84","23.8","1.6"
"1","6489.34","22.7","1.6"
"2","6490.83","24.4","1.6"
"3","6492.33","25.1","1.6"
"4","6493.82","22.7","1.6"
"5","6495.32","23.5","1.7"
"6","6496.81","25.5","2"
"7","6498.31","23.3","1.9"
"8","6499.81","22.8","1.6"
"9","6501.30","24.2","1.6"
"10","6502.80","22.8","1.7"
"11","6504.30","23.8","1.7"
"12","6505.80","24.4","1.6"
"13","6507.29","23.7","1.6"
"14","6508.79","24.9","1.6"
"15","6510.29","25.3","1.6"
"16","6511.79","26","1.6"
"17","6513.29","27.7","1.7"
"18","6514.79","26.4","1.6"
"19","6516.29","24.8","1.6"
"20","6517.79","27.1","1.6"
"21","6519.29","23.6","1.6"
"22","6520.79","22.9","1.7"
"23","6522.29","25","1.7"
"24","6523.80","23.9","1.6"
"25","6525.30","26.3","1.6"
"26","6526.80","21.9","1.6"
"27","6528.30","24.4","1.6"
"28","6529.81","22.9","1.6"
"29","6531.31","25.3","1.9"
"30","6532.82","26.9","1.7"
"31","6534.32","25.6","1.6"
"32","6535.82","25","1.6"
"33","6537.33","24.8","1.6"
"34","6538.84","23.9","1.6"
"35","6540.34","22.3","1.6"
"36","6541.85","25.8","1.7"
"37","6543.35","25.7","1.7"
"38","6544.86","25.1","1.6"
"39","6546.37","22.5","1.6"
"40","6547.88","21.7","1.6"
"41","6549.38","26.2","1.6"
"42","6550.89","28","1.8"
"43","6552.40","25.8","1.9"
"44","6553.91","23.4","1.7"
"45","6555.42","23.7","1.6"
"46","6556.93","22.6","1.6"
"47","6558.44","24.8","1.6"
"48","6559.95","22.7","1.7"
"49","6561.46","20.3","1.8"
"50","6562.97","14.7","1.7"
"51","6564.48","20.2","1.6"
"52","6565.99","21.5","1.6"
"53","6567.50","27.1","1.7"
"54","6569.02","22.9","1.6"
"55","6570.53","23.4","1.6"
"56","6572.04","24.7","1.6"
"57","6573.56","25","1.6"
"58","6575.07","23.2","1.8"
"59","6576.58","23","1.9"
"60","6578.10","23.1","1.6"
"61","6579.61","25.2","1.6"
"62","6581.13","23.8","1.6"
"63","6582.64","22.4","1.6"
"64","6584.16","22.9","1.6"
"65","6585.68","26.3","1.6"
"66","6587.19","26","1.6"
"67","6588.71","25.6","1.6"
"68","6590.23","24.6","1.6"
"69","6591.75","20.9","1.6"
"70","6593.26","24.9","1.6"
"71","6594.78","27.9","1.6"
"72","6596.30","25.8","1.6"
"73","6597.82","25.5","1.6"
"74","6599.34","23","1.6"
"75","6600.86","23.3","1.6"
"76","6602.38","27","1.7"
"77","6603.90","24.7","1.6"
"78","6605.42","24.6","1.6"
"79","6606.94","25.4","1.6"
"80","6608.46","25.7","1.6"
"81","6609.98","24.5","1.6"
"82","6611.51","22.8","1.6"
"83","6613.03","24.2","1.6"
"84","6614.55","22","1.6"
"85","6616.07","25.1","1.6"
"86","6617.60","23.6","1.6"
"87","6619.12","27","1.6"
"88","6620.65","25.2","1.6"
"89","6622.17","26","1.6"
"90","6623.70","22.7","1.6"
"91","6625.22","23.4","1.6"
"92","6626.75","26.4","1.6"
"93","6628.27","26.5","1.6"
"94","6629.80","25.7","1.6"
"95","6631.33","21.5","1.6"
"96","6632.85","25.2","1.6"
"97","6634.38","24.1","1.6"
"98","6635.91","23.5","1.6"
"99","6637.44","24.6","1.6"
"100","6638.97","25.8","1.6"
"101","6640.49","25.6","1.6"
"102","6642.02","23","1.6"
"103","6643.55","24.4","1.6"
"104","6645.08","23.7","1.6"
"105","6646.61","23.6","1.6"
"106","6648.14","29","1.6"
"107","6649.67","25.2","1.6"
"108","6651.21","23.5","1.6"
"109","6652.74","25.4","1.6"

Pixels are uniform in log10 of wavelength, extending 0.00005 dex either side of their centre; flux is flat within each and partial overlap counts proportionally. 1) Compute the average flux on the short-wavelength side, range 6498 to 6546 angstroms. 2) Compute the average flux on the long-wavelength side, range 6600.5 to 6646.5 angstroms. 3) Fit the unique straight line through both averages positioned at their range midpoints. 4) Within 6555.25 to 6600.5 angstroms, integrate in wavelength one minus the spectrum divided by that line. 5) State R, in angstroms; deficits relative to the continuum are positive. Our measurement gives 1.9 angstroms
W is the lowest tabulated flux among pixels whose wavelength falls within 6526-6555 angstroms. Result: 21.7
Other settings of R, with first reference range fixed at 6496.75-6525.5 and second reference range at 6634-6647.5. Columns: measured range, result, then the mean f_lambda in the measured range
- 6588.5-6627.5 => -0.4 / 24.7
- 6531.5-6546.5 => -0.2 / 24.9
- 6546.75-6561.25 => 0.3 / 24.1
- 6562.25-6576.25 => 1.1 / 22.6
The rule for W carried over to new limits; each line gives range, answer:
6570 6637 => 20.9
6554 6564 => 14.7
